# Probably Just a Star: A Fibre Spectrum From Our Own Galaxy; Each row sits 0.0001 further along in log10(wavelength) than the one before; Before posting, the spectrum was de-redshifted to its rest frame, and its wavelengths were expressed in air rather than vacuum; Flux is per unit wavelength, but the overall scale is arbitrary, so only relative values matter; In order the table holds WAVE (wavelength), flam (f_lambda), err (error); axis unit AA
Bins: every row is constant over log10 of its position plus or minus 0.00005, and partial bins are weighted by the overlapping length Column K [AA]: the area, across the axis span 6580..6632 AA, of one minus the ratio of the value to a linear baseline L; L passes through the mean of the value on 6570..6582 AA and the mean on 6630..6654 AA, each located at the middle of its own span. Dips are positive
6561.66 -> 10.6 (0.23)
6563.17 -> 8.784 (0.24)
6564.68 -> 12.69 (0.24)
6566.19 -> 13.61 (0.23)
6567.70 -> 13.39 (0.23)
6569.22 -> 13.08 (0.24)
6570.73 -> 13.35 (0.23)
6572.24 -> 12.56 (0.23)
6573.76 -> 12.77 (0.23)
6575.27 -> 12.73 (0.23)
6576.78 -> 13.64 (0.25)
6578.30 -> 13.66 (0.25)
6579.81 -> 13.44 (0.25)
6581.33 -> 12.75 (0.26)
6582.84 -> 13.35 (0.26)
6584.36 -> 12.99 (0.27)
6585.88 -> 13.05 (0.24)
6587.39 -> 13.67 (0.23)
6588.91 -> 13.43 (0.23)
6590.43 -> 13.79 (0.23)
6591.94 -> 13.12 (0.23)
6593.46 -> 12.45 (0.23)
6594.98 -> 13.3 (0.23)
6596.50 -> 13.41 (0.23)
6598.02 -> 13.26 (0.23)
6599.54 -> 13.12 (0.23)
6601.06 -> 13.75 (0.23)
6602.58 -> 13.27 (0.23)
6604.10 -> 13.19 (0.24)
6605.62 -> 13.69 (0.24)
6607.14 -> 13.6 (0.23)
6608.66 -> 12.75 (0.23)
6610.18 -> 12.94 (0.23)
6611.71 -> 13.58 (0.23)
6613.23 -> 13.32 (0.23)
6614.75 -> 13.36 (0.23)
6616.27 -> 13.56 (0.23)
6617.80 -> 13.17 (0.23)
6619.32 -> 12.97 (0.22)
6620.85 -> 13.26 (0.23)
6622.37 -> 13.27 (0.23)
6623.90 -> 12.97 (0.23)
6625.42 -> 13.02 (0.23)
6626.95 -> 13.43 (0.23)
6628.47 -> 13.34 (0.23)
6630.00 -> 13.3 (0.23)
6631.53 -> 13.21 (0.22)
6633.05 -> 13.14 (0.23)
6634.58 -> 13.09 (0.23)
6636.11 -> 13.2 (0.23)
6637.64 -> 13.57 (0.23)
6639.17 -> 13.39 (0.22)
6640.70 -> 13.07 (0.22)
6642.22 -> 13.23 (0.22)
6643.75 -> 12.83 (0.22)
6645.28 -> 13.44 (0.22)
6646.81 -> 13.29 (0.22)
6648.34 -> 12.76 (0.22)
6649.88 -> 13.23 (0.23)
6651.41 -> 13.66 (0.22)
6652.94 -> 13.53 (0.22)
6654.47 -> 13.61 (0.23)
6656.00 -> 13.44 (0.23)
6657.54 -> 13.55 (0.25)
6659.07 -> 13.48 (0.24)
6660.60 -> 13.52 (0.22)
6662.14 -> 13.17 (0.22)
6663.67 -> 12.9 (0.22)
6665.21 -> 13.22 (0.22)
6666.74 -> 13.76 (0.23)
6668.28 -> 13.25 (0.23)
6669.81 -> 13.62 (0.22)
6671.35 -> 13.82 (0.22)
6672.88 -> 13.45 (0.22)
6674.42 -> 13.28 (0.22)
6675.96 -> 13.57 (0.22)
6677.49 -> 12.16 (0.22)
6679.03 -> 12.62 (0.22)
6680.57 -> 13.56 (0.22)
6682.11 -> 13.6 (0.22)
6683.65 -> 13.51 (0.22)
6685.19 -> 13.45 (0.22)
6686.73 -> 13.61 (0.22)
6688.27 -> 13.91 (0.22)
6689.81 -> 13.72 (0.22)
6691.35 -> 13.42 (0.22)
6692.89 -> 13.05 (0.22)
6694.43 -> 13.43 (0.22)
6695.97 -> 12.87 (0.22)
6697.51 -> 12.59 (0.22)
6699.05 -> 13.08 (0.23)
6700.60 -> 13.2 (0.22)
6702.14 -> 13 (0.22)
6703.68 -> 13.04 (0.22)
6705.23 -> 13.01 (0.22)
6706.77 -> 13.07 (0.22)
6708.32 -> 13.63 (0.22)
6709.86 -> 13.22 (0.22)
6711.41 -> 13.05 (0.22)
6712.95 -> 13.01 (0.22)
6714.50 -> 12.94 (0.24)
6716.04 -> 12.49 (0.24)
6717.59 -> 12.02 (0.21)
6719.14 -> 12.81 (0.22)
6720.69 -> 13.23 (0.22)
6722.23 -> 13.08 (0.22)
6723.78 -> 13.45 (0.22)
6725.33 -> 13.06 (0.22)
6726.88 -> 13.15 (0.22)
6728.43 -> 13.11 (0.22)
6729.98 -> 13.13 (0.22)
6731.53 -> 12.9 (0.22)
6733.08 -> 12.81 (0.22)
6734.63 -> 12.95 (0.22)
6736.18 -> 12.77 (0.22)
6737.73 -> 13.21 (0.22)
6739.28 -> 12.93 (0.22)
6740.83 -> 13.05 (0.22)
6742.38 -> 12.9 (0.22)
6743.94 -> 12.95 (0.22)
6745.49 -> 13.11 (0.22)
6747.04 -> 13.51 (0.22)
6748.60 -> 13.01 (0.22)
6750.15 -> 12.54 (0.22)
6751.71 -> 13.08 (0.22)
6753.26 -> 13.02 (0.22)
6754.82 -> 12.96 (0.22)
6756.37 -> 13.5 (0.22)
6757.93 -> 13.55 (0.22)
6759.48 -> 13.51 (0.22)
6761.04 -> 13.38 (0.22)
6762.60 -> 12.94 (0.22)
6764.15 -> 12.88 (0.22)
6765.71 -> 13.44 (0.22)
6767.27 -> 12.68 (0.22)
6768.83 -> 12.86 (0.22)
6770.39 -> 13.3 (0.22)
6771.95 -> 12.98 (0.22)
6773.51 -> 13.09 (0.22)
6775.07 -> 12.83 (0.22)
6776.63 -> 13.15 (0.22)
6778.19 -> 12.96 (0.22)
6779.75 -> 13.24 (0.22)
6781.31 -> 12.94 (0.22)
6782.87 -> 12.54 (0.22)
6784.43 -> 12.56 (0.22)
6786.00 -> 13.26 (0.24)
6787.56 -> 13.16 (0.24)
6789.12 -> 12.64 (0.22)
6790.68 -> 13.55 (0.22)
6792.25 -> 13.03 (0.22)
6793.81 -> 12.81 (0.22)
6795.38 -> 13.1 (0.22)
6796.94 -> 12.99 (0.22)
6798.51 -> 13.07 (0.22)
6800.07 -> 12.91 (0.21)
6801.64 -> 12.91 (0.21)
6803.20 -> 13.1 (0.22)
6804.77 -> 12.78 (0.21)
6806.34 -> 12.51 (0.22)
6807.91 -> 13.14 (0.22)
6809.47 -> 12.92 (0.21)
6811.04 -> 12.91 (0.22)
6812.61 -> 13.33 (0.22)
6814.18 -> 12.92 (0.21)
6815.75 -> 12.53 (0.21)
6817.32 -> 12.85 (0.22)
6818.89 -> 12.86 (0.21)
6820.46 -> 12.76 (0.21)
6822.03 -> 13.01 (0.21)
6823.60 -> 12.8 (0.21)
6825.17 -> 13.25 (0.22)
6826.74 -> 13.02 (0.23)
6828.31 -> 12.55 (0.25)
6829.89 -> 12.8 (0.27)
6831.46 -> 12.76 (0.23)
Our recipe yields -0.3 AA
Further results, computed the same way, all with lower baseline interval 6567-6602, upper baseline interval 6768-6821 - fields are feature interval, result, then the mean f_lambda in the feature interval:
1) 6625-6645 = -0.1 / 13.2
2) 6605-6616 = -0.1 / 13.3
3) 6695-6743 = 0.2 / 13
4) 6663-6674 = -0.3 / 13.4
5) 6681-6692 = -0.4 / 13.6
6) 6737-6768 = -0.2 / 13.1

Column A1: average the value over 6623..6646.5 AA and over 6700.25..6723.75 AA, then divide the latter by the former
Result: 0.98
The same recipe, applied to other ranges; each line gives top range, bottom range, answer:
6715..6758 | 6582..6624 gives 0.98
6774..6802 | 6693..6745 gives 1.00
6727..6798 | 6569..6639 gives 0.99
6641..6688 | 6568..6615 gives 1.01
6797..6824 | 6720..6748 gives 0.99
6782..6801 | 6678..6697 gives 0.97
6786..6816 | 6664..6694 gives 0.97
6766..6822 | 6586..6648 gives 0.98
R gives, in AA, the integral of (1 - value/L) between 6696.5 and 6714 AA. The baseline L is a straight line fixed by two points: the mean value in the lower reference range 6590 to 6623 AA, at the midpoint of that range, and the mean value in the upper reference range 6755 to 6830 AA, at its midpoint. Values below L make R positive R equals 0.1 AA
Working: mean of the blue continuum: 13.3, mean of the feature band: 13.1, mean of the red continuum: 13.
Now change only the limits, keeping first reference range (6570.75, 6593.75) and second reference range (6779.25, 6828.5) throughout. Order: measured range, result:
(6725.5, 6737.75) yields 0.02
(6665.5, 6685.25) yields -0.41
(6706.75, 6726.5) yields 0.05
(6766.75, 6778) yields -0.01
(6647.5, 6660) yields -0.29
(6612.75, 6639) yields -0.23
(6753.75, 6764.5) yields -0.22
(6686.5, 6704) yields -0.24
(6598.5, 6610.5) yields -0.13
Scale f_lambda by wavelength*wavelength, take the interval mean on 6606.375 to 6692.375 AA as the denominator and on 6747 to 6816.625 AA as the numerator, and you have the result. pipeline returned 1.02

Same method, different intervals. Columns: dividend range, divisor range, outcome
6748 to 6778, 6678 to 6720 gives 1.02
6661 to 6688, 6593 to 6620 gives 1.03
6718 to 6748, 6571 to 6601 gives 1.03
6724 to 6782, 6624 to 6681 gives 1.01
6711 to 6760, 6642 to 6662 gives 1.00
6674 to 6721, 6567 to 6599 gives 1.03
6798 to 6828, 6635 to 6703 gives 1.01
